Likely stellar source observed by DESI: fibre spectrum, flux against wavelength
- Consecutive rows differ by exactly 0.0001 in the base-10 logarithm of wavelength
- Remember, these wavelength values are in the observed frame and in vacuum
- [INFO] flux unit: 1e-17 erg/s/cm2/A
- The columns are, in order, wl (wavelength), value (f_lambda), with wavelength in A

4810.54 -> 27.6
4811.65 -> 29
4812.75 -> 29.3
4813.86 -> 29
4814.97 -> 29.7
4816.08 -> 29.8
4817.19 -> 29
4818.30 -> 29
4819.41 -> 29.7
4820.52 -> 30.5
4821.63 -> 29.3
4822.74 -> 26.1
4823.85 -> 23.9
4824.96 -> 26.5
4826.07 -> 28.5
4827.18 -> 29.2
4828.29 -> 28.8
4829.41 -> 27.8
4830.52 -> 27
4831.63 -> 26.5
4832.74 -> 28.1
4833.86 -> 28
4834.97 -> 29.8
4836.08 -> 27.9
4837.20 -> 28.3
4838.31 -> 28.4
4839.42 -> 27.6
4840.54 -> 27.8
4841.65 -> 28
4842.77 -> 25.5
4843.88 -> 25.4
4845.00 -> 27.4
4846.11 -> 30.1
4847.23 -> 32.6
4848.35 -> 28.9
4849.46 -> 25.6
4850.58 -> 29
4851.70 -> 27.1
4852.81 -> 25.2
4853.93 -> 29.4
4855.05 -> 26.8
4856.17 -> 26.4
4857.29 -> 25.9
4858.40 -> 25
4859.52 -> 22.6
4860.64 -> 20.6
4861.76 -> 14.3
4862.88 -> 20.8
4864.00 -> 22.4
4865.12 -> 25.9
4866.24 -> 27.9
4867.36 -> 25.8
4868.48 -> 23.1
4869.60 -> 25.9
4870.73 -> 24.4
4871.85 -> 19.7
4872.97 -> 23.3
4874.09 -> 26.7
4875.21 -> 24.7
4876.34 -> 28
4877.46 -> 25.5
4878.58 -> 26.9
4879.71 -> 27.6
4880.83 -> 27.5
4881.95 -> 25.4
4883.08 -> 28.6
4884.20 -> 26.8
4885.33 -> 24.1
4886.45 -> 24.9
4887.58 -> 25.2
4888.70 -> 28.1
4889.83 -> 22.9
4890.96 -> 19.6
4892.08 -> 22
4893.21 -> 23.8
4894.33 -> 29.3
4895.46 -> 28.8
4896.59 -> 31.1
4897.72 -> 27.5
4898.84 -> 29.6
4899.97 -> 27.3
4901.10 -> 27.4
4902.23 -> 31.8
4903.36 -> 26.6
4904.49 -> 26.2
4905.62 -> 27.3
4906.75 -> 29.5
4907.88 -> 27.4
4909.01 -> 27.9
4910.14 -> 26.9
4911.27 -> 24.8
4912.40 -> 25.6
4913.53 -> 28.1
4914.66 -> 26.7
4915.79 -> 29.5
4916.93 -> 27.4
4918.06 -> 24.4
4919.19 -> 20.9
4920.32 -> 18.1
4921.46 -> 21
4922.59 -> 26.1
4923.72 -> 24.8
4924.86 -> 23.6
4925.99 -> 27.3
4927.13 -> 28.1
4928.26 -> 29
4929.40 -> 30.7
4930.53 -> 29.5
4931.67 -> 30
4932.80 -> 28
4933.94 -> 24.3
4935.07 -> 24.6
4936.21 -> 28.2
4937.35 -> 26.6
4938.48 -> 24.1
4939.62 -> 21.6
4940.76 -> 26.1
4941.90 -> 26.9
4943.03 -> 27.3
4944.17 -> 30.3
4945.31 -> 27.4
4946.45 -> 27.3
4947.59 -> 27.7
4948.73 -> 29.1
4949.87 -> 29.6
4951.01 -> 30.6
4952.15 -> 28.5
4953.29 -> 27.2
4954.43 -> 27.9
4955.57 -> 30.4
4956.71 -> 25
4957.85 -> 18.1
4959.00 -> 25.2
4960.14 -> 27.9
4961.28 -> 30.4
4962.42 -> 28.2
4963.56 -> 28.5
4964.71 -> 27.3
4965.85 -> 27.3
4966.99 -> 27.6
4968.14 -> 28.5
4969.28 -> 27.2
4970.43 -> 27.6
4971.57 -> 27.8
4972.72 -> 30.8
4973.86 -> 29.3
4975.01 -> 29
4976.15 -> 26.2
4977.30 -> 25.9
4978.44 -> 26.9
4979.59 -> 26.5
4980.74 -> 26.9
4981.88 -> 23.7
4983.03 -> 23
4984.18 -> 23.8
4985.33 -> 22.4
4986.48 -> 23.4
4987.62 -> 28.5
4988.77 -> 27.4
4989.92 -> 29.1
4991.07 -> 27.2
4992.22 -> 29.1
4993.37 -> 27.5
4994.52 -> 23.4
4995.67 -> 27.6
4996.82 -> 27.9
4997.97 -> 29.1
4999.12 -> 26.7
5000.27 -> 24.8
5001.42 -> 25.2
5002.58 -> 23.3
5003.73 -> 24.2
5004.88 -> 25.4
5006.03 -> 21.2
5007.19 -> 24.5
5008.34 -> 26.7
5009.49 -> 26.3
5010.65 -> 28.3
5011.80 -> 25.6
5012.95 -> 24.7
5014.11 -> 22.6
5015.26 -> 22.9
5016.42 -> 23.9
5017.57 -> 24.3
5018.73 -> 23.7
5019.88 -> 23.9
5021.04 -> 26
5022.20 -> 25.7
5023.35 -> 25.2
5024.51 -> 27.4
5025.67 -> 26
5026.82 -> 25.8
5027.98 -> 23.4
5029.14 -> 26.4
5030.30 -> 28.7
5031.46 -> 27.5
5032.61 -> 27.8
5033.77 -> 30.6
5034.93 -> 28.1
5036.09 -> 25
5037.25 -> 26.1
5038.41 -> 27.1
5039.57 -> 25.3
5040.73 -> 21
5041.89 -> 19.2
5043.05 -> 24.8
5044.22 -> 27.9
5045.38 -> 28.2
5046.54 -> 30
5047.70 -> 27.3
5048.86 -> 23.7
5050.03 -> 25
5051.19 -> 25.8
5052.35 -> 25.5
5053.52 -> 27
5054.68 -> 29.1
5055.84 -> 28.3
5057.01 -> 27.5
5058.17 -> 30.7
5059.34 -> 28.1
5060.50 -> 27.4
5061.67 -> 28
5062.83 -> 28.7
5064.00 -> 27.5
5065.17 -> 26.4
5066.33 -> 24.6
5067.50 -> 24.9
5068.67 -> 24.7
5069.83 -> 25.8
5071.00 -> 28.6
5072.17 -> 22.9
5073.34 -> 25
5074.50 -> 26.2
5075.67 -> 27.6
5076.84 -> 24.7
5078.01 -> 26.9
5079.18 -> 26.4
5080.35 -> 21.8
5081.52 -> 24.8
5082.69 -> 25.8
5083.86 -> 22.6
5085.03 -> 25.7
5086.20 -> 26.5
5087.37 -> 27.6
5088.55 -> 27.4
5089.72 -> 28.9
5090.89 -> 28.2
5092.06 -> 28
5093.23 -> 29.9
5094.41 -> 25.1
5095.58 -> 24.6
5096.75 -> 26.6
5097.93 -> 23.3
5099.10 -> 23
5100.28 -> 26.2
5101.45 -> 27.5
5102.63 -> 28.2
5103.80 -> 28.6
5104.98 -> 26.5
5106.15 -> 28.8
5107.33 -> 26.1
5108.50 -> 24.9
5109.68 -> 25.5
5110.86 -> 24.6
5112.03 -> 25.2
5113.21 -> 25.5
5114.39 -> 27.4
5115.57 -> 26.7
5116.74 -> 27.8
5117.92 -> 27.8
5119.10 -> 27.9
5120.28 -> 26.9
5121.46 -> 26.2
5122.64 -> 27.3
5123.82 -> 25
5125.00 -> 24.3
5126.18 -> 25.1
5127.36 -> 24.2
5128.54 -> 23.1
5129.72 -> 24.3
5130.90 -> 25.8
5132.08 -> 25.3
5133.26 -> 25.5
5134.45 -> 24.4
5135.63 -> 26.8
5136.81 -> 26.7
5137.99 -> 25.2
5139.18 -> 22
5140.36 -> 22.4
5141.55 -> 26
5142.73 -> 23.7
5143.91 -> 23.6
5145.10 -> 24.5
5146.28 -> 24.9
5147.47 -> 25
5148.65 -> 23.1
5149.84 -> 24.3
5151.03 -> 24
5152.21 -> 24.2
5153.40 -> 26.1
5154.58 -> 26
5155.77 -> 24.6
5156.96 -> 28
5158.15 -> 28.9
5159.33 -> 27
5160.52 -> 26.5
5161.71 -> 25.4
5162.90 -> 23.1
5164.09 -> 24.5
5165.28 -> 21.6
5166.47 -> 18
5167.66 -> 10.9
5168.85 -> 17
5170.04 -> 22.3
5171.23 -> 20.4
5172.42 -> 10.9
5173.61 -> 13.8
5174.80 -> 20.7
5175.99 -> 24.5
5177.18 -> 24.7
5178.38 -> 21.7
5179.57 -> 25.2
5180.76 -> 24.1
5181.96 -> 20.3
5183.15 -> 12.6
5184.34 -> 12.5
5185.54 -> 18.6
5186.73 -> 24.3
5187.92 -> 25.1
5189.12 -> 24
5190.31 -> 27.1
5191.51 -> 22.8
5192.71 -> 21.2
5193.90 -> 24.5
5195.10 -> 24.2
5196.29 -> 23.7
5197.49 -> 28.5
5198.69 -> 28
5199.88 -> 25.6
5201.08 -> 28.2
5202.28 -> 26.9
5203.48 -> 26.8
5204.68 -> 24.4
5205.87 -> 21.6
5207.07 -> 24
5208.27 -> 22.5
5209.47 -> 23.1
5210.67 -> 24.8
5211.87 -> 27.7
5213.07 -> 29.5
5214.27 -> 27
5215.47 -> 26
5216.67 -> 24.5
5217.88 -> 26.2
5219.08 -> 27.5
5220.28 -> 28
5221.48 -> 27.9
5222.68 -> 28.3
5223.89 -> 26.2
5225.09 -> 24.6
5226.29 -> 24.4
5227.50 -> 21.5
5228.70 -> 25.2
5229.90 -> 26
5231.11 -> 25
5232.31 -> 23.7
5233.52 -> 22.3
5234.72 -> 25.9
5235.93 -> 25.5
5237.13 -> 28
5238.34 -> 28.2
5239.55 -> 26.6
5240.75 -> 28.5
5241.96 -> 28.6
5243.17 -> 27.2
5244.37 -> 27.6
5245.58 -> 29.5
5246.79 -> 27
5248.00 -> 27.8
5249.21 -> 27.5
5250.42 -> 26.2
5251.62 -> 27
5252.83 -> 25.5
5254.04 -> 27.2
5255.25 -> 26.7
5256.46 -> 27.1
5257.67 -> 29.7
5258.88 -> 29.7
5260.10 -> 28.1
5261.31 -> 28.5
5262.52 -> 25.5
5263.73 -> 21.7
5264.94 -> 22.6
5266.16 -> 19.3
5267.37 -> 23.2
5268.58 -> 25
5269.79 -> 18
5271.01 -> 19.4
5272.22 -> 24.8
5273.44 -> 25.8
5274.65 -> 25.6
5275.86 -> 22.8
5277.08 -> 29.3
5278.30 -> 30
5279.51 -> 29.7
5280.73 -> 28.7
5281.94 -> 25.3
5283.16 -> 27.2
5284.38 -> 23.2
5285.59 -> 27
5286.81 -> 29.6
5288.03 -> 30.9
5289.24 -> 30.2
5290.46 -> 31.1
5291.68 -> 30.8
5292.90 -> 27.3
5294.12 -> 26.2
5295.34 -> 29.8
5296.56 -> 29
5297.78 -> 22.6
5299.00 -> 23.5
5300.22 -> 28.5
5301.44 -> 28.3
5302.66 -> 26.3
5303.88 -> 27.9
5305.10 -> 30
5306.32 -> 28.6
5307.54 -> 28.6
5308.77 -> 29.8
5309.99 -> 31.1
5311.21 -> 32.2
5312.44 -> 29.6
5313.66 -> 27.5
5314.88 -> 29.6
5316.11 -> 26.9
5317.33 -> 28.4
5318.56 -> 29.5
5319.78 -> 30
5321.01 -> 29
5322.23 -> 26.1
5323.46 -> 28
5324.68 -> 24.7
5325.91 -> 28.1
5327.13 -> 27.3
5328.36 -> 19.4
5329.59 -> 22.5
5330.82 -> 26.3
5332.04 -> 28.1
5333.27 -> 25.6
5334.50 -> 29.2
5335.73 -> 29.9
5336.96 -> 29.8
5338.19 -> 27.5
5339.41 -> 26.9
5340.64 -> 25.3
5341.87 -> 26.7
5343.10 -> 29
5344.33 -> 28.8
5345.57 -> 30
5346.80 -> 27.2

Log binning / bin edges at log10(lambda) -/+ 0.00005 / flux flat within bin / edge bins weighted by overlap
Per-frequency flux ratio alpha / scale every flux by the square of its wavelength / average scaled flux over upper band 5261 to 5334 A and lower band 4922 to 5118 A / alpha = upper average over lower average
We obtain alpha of 1.1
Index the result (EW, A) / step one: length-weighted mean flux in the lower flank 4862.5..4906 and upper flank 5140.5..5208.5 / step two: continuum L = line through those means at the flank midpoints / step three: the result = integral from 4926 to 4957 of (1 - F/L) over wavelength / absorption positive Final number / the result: -2.79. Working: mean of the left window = 25.9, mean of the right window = 23.1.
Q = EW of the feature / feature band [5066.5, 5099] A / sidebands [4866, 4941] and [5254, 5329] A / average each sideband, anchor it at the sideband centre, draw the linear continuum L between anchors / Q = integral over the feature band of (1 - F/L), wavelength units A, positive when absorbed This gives 0.8 A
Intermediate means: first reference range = 26.1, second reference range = 27.1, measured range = 25.9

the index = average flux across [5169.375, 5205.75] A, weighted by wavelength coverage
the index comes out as 22.6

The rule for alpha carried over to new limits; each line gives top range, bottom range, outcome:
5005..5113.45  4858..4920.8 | 1.09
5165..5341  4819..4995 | 1.10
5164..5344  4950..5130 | 1.06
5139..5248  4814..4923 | 1.04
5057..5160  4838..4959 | 1.07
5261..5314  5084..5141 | 1.10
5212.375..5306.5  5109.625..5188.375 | 1.18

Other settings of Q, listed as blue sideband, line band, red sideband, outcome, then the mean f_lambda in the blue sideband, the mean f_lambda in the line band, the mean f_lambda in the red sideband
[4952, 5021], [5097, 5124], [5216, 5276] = -0.42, 26.2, 26.4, 25.8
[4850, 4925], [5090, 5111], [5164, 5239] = -1.97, 25.6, 26.5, 23.6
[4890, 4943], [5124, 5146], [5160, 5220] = -0.86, 26.4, 24.6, 23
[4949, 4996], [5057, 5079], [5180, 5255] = -0.22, 27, 26.6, 25.3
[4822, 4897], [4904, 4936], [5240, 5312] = -0.10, 26.2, 26.4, 27.1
